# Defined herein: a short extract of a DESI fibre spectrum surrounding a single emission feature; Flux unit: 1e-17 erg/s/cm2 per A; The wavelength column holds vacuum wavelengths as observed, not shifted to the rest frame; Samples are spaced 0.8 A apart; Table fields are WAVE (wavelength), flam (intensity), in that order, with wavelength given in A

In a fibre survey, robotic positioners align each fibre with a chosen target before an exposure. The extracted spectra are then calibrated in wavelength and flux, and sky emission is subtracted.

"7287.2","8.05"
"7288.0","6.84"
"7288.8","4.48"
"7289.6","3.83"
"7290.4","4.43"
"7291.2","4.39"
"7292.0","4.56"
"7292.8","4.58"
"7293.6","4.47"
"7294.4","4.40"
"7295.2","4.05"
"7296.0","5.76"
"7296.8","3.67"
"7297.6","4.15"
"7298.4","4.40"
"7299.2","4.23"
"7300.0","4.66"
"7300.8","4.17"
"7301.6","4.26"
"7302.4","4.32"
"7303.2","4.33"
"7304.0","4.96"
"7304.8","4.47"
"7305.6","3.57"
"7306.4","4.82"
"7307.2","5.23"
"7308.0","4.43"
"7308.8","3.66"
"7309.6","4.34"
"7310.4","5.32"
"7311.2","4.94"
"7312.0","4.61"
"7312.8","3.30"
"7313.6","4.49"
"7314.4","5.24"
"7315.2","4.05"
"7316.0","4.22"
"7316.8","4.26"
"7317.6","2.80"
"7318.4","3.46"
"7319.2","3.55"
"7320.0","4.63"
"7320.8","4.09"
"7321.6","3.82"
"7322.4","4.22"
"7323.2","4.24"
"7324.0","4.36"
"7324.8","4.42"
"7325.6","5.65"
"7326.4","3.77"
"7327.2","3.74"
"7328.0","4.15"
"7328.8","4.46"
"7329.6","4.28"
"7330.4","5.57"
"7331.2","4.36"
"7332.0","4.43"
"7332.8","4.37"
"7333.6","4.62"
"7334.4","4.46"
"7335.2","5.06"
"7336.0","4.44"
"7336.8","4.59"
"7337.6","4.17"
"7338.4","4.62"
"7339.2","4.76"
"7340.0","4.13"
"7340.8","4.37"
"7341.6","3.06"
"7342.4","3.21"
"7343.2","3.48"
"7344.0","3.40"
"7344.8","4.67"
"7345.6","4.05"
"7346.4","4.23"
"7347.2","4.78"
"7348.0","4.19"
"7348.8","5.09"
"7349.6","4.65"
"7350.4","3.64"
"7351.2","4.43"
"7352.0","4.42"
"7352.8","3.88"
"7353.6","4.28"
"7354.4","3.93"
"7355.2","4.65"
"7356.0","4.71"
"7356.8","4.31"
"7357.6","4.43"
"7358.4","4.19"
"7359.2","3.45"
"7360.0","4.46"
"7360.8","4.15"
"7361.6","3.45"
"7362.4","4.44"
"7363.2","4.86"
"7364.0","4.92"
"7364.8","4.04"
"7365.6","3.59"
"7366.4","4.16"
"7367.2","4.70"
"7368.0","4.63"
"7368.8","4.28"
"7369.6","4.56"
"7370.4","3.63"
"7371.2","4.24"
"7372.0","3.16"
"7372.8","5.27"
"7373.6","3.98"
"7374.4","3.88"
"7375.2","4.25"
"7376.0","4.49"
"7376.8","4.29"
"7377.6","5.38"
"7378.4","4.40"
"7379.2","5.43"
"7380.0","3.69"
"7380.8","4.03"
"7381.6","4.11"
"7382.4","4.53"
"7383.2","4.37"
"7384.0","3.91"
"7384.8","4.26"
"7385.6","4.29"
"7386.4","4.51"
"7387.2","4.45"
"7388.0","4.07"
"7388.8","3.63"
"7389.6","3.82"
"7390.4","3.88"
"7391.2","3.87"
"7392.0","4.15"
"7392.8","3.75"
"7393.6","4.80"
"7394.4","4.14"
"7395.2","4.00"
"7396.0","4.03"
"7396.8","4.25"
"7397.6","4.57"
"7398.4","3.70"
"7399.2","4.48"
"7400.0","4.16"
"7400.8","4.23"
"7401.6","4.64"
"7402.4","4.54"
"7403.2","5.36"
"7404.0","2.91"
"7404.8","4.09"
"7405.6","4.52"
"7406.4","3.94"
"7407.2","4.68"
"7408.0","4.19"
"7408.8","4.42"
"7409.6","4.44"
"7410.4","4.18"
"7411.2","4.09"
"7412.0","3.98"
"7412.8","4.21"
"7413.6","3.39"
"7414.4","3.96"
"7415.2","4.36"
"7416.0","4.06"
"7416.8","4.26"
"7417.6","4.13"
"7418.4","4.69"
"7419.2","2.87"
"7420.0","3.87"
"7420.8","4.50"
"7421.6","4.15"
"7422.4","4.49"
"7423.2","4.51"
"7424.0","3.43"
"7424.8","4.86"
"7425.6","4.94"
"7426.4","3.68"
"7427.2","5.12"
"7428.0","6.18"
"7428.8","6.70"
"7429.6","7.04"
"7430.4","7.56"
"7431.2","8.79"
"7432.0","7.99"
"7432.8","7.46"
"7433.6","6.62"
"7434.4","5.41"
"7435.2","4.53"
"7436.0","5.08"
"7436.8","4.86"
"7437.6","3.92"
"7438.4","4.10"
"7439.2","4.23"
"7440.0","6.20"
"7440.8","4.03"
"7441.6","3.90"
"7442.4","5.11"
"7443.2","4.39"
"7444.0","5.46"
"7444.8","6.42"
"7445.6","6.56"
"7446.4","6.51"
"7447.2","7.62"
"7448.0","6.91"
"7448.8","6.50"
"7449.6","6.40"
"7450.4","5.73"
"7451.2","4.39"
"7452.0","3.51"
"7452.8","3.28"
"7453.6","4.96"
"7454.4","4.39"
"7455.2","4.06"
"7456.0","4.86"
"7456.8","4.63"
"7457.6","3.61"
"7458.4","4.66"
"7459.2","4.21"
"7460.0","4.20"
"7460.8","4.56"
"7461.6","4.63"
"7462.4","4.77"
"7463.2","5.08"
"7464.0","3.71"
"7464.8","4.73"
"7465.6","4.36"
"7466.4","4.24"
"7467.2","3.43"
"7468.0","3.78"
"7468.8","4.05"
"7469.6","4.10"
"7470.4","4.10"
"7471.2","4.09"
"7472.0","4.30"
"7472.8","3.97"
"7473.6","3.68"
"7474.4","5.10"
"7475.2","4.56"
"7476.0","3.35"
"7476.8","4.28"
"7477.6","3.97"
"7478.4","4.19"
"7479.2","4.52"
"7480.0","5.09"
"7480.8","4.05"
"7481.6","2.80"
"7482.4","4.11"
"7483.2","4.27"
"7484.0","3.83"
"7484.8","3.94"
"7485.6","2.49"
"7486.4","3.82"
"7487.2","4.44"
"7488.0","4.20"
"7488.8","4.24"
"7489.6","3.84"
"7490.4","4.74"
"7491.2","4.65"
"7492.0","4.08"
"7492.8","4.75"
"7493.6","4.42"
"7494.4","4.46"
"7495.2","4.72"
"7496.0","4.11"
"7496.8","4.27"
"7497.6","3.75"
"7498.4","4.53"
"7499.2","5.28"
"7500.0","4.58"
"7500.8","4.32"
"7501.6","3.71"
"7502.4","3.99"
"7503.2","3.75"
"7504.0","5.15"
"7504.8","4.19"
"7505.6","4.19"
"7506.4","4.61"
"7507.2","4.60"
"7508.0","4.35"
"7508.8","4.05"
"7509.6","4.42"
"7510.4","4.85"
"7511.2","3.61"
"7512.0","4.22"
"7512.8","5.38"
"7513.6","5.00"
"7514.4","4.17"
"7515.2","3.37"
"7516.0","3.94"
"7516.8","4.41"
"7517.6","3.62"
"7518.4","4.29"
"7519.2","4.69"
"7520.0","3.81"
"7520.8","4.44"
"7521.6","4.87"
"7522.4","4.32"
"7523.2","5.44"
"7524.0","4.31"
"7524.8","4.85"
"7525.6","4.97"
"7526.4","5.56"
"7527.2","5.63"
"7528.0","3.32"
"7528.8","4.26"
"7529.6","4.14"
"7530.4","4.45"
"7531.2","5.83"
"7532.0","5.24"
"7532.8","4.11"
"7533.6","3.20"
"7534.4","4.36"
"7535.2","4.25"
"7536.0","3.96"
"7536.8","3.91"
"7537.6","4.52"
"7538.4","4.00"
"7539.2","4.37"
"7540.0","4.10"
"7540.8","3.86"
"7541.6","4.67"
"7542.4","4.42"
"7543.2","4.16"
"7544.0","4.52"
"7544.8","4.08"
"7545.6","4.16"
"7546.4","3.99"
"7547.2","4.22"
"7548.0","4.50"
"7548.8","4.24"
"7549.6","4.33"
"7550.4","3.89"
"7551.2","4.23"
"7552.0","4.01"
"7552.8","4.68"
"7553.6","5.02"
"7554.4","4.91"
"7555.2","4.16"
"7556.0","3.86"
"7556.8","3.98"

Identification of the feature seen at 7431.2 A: [S II]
